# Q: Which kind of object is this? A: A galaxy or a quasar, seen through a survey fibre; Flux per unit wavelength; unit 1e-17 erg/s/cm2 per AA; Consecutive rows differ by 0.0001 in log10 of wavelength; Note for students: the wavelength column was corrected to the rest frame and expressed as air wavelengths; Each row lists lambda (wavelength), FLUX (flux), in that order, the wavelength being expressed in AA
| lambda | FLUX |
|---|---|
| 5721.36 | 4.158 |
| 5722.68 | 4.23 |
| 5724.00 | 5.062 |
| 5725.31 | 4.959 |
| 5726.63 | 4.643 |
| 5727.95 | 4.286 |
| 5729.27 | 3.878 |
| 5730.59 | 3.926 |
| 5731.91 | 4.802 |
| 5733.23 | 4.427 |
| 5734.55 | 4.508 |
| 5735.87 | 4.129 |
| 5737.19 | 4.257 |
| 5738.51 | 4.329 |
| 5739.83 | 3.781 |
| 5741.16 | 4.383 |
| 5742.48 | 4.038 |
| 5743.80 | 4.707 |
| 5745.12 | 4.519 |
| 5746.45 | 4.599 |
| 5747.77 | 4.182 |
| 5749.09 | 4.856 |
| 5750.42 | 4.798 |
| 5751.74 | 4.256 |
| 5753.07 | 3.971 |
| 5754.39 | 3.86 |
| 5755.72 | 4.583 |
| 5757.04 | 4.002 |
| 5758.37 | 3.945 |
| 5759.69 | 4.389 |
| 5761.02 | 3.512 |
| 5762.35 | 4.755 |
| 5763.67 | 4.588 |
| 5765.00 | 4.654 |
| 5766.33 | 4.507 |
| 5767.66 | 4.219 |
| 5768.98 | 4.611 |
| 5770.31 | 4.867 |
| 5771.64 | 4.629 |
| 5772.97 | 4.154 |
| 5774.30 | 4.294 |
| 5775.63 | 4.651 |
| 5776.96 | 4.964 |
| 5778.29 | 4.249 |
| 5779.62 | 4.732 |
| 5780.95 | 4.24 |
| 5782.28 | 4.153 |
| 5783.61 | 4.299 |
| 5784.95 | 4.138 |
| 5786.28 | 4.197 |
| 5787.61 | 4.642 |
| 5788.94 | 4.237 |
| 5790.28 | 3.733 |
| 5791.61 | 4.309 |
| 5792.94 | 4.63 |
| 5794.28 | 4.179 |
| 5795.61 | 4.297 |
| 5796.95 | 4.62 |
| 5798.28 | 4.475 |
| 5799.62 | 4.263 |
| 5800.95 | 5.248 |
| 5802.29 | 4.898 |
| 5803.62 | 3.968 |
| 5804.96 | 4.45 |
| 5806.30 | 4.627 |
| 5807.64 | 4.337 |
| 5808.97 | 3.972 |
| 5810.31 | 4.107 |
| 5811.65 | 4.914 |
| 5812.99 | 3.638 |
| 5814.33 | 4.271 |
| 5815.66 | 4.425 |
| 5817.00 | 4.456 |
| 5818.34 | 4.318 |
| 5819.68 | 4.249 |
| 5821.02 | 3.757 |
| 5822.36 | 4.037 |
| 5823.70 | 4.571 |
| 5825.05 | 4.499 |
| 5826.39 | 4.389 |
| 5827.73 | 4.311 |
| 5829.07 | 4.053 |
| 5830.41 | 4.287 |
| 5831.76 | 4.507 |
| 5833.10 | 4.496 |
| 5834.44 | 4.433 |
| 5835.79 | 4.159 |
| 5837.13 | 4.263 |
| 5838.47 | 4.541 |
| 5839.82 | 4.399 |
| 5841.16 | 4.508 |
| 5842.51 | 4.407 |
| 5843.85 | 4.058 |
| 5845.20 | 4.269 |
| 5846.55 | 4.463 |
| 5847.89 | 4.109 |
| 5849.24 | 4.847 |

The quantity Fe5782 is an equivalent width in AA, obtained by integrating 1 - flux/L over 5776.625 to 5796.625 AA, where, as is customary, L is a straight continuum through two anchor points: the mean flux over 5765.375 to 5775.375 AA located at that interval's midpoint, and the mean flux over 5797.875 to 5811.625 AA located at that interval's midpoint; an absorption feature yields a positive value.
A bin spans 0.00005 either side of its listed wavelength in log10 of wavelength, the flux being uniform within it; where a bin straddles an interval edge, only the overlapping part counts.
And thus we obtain 0.6 AA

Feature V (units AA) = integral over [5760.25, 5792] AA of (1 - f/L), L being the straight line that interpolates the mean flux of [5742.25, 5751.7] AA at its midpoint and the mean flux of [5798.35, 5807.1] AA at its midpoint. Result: 1.1 AA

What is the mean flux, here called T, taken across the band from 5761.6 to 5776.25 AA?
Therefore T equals 4.53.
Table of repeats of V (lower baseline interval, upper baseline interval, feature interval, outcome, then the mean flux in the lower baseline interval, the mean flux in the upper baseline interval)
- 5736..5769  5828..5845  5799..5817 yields -0.3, 4.32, 4.34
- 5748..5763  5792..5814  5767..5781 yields -0.7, 4.26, 4.41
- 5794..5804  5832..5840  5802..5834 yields 1.1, 4.52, 4.39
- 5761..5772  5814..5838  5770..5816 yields 0.5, 4.54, 4.31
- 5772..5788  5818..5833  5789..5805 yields -0.2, 4.39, 4.28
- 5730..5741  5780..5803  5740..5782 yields -0.7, 4.28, 4.39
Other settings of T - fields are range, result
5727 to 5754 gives 4.33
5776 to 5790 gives 4.37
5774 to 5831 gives 4.35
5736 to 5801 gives 4.37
